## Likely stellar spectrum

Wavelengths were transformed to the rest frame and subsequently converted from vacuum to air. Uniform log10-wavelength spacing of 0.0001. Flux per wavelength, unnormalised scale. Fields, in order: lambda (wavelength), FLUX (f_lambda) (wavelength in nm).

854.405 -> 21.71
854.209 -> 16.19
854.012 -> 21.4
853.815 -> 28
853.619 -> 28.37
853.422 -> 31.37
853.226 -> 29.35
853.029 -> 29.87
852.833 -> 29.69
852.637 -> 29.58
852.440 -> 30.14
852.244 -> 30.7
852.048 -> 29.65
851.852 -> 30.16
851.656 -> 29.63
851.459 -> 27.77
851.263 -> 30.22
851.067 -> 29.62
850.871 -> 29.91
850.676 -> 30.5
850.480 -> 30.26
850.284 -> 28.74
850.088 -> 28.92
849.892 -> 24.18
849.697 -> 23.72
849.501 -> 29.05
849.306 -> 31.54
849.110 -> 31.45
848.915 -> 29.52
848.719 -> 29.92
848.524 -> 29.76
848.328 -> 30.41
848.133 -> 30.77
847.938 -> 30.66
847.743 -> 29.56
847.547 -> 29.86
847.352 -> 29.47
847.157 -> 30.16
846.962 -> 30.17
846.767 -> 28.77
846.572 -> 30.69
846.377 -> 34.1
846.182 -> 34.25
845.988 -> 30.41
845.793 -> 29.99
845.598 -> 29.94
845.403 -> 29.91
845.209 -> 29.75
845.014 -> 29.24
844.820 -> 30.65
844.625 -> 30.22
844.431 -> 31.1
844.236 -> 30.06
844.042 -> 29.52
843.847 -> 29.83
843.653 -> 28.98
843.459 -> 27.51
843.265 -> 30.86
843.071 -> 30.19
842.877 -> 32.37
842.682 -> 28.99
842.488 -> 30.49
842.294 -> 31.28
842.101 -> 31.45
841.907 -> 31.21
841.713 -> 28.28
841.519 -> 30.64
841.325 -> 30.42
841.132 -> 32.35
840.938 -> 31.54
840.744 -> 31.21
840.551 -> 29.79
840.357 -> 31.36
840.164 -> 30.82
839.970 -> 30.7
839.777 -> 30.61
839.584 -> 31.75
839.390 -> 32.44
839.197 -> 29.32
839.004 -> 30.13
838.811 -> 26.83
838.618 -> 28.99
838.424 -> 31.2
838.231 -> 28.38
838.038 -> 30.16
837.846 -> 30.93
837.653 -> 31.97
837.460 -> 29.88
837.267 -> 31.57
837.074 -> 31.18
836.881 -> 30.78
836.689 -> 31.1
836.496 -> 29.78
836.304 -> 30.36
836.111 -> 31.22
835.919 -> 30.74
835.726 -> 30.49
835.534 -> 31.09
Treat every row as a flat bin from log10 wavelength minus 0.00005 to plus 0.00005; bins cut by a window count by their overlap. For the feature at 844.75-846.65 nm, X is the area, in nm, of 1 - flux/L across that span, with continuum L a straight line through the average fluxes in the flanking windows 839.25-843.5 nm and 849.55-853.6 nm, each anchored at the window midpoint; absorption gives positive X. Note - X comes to -0.05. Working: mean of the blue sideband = 30.8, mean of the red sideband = 29.2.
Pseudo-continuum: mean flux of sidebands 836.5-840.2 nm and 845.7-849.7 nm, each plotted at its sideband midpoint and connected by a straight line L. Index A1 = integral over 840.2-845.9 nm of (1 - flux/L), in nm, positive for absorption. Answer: 0.01 nm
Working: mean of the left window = 30.4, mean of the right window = 30.4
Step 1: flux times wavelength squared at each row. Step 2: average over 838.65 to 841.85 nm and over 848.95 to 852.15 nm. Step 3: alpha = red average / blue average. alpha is 0.98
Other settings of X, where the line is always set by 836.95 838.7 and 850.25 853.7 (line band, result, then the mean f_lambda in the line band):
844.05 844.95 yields -0.01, 30.4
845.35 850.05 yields 0.01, 29.9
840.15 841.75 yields -0.03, 30.8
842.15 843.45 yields -0.01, 30.5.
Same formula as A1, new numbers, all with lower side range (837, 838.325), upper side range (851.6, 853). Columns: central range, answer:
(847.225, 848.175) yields 0.004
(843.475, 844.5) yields 0.021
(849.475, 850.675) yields 0.097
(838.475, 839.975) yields 0.021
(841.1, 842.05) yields -0.003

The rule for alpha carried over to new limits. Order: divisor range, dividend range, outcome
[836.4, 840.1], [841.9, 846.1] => 1.01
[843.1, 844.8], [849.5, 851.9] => 0.98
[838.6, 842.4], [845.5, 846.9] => 1.03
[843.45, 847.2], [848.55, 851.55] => 0.97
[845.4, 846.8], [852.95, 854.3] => 0.86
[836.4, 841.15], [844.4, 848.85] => 1.01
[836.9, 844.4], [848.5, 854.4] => 0.96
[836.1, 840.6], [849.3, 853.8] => 0.99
